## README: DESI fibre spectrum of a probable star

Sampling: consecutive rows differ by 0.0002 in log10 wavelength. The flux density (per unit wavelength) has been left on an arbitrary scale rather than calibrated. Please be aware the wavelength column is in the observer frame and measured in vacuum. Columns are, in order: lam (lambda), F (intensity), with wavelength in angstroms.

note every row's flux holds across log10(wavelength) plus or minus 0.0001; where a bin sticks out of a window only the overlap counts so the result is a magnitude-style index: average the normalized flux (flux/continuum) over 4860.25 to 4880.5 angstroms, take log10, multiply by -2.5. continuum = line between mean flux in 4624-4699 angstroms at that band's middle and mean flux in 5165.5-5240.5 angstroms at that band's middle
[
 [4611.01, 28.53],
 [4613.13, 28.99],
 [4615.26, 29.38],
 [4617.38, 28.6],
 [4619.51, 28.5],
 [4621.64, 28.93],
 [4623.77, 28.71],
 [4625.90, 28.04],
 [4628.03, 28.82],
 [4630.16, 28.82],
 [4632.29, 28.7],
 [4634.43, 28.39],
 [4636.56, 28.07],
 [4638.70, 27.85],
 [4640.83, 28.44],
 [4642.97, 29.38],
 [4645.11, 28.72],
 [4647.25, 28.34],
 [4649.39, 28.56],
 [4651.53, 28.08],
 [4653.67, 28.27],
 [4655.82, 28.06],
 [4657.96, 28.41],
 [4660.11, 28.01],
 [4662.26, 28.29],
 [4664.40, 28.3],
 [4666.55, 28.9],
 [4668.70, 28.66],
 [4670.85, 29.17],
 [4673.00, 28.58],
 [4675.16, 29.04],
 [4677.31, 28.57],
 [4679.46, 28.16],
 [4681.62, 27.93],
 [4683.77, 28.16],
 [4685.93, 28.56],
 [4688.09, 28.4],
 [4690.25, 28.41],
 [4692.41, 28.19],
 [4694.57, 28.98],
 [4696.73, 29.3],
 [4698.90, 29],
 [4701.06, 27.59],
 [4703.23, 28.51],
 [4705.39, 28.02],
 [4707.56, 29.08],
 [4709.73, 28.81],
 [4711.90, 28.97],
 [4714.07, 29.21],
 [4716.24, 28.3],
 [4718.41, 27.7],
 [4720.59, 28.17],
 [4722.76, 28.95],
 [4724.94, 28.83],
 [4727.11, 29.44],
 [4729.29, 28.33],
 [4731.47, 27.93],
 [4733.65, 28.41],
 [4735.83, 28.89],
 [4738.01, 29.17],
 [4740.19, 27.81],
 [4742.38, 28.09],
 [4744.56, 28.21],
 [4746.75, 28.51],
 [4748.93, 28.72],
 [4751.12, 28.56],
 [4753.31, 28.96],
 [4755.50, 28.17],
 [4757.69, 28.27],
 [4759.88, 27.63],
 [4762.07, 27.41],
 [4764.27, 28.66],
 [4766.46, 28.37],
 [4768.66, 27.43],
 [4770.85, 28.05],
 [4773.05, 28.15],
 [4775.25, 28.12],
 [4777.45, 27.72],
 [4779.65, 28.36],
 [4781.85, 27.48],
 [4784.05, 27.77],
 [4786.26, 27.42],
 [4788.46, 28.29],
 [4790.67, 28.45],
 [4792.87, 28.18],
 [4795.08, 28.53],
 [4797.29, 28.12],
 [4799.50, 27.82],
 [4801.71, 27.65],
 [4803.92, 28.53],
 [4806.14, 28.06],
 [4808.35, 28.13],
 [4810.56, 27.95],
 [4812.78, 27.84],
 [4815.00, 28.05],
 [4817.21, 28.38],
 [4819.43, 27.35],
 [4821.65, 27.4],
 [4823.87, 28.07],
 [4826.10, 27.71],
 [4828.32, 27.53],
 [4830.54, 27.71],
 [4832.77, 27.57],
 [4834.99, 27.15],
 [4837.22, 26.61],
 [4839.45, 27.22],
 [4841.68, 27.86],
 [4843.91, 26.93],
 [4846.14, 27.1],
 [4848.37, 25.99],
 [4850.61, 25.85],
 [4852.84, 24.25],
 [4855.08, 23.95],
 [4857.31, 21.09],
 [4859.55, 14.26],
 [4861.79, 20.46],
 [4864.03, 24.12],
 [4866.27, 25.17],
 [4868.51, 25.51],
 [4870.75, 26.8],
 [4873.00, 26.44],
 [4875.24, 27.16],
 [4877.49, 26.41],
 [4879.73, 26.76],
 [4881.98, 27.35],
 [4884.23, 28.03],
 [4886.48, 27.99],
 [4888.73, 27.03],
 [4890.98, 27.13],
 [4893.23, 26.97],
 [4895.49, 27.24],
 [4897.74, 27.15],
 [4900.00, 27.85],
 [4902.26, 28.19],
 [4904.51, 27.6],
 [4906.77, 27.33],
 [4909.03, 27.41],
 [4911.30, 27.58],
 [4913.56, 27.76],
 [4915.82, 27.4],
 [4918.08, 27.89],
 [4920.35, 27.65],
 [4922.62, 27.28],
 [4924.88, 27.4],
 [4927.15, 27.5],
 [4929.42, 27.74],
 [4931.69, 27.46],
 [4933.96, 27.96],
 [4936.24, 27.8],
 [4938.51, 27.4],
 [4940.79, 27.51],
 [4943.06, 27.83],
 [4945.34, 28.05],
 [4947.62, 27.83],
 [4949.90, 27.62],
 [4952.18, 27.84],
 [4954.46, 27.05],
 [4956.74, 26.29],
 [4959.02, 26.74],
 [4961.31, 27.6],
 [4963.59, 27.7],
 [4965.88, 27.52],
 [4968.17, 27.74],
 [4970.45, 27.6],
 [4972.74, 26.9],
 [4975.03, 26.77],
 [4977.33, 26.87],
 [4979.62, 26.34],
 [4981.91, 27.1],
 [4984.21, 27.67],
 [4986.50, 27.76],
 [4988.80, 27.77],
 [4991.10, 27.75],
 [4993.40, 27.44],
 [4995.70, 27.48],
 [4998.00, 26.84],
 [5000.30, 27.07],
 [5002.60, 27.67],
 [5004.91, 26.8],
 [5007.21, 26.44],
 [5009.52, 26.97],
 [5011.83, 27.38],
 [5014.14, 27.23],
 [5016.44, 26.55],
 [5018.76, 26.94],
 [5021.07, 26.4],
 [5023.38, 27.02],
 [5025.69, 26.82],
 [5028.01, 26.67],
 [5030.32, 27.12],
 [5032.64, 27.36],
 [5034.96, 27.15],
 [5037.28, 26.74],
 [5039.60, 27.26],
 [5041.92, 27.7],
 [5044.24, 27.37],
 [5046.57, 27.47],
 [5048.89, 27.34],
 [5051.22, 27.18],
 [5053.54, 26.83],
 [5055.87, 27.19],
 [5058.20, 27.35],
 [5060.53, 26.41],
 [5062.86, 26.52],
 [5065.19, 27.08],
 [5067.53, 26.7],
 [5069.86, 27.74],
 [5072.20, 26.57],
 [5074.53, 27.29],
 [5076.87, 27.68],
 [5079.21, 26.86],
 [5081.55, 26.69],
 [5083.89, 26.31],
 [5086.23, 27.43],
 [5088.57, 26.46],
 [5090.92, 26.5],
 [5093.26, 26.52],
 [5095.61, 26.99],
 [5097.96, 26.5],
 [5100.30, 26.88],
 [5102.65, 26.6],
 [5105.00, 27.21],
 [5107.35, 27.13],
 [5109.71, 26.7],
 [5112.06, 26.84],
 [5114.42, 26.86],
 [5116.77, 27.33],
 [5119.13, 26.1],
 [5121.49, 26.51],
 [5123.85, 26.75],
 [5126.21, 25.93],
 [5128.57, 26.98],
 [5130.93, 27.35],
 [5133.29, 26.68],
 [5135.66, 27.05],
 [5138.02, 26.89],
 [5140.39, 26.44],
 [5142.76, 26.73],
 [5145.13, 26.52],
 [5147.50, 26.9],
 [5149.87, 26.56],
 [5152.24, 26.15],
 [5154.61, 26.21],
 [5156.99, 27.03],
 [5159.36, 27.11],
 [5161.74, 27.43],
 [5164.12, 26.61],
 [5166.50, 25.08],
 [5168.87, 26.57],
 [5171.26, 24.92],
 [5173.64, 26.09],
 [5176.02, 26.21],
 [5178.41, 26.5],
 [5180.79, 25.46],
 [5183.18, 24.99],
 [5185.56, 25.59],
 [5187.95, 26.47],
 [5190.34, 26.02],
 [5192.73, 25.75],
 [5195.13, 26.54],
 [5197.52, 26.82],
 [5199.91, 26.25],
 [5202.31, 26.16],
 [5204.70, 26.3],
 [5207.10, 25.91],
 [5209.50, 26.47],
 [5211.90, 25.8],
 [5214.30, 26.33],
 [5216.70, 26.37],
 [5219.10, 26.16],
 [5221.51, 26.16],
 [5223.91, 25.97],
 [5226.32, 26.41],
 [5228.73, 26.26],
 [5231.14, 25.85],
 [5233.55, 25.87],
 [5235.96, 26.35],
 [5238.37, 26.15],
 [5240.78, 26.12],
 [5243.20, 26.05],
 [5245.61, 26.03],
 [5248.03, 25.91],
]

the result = 0.10 mag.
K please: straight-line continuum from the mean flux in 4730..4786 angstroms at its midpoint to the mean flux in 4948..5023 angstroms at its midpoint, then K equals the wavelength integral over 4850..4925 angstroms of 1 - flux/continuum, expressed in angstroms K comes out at 4.0 angstroms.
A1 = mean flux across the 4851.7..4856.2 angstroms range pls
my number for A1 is 24.1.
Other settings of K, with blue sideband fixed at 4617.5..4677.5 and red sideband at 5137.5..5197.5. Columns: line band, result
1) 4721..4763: -0.5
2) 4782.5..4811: -0.2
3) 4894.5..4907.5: -0.1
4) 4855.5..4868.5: 2.8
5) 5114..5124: -0.1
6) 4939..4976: -0.3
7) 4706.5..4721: -0.2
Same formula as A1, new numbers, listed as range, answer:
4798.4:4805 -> 28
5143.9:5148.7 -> 26.7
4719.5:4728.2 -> 28.9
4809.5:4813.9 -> 27.8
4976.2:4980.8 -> 26.6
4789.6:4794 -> 28.3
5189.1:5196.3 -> 26.1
